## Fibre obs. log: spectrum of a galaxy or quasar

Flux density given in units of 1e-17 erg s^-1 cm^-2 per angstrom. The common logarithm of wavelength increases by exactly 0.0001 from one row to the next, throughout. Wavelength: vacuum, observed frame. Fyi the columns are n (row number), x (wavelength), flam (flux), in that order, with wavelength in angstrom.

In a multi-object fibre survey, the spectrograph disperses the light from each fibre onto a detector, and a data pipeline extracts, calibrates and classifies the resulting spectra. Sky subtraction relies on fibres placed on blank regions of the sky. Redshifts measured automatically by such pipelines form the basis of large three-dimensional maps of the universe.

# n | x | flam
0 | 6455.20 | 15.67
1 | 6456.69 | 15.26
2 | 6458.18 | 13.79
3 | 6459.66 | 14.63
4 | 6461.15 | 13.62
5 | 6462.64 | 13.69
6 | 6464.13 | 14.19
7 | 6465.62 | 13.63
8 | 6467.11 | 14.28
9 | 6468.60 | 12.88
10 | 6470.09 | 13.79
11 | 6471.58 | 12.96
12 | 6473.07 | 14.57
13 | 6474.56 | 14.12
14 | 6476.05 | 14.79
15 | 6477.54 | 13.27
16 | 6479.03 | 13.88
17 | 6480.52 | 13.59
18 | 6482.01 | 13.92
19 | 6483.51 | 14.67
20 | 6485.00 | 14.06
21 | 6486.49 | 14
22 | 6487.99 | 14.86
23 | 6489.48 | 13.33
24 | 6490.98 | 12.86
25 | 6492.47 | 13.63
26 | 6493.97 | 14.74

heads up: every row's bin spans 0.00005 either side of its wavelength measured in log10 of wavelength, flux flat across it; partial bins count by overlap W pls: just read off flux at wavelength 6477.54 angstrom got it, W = 13.27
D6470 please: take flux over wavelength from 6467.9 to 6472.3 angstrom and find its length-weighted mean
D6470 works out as 13.2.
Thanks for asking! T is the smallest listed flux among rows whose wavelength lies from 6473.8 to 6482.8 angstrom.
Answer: 13.27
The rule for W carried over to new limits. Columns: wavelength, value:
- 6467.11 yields 14.28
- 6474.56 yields 14.12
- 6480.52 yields 13.59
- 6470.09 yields 13.79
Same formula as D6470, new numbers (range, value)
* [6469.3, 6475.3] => 13.9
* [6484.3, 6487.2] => 14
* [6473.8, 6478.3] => 14.1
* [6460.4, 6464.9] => 13.8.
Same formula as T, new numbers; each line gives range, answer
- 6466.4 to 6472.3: 12.88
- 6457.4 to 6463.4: 13.62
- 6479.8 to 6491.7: 12.86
